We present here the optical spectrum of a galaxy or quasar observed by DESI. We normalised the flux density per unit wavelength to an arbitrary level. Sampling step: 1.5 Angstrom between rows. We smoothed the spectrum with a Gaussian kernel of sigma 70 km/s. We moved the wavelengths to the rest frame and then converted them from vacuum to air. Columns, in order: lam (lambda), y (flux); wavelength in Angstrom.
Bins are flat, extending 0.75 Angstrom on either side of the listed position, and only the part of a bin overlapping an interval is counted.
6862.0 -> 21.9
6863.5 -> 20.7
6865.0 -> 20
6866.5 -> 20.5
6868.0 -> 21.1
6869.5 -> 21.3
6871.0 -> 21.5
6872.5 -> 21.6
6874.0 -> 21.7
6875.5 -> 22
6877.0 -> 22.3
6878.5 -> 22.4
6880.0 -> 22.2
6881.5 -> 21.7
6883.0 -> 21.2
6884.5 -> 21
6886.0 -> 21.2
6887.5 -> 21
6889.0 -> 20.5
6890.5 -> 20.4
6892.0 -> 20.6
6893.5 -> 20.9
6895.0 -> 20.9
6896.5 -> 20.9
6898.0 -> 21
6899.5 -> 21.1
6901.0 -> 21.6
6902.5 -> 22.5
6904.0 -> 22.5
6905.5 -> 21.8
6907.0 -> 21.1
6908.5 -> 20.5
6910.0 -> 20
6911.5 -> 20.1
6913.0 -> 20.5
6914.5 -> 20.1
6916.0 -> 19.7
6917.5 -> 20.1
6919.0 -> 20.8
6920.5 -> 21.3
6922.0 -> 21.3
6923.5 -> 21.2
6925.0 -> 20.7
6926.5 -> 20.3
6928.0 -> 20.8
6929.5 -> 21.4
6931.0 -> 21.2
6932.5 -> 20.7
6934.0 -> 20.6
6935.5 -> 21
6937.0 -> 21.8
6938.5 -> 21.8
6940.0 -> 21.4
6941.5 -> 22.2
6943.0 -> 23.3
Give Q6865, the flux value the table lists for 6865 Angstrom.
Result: 20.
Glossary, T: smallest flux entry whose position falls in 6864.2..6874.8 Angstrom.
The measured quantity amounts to 20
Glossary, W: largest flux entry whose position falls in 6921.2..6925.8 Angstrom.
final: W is 21.3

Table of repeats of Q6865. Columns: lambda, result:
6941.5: 22.2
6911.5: 20.1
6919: 20.8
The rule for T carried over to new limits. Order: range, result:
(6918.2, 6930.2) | 20.3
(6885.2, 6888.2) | 21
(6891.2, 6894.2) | 20.6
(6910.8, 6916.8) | 19.7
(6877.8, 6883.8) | 21.2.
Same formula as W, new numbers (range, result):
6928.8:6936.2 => 21.4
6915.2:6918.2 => 20.1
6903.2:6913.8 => 22.5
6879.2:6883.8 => 22.2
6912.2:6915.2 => 20.5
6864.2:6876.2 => 22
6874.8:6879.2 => 22.4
